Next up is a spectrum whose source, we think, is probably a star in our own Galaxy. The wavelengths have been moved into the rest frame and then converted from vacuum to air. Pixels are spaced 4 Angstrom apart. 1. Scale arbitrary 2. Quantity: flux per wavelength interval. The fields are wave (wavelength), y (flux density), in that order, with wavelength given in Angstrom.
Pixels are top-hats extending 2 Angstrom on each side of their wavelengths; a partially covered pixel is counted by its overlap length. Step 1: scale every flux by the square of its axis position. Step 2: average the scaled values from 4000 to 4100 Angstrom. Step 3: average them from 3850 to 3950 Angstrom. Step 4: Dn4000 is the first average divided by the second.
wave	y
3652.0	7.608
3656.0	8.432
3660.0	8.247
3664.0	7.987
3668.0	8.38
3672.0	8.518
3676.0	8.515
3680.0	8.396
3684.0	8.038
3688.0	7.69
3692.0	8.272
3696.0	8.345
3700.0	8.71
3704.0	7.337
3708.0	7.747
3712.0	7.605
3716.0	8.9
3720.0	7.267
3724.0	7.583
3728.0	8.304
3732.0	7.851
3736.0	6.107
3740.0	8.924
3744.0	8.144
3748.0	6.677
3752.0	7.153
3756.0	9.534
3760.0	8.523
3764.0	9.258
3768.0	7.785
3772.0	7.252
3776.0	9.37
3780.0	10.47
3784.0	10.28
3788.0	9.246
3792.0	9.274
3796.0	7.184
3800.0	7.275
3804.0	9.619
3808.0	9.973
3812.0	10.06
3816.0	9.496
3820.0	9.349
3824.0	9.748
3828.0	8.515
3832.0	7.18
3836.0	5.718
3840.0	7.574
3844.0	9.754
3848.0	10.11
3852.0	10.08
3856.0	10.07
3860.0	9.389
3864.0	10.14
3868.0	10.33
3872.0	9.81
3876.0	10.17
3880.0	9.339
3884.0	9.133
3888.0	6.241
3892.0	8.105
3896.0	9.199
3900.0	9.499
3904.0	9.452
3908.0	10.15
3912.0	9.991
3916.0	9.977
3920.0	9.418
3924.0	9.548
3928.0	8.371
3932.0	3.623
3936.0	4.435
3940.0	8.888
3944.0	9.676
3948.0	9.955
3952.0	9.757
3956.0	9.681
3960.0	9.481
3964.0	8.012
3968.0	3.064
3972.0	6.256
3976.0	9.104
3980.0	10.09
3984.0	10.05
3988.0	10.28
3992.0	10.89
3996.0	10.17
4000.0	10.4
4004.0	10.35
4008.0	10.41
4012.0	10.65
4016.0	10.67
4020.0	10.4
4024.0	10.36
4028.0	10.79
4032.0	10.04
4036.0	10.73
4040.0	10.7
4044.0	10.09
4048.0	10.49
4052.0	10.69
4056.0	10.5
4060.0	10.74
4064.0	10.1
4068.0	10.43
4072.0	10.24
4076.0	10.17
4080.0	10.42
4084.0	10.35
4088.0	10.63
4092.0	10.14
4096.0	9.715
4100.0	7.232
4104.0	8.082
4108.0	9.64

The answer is 1.2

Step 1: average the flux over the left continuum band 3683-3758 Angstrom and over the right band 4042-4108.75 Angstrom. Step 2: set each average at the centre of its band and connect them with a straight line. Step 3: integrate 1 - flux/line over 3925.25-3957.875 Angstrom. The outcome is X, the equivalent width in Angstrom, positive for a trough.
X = 4.01 Angstrom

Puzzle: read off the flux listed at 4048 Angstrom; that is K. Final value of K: 10.49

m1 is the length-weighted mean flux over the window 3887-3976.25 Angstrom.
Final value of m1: 8.35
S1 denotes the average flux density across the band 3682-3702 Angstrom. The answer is 8.21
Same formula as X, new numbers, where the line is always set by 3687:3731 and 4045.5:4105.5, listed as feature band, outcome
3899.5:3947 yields 3.0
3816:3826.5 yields -1.1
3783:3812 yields -1.8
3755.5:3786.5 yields -2.6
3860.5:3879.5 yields -2.4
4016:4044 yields -2.1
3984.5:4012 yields -2.4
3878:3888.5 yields 0.5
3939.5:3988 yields 3.4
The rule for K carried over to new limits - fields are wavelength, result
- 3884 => 9.133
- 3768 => 7.785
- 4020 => 10.4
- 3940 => 8.888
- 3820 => 9.349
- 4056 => 10.5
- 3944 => 9.676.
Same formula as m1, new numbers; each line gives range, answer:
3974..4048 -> 10.3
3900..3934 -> 8.86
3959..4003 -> 8.91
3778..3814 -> 9.26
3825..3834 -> 8.06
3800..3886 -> 9.26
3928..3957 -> 7.97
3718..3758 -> 7.75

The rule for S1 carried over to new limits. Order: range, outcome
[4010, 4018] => 10.7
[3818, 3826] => 9.55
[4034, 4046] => 10.5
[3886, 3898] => 7.85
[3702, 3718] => 7.9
